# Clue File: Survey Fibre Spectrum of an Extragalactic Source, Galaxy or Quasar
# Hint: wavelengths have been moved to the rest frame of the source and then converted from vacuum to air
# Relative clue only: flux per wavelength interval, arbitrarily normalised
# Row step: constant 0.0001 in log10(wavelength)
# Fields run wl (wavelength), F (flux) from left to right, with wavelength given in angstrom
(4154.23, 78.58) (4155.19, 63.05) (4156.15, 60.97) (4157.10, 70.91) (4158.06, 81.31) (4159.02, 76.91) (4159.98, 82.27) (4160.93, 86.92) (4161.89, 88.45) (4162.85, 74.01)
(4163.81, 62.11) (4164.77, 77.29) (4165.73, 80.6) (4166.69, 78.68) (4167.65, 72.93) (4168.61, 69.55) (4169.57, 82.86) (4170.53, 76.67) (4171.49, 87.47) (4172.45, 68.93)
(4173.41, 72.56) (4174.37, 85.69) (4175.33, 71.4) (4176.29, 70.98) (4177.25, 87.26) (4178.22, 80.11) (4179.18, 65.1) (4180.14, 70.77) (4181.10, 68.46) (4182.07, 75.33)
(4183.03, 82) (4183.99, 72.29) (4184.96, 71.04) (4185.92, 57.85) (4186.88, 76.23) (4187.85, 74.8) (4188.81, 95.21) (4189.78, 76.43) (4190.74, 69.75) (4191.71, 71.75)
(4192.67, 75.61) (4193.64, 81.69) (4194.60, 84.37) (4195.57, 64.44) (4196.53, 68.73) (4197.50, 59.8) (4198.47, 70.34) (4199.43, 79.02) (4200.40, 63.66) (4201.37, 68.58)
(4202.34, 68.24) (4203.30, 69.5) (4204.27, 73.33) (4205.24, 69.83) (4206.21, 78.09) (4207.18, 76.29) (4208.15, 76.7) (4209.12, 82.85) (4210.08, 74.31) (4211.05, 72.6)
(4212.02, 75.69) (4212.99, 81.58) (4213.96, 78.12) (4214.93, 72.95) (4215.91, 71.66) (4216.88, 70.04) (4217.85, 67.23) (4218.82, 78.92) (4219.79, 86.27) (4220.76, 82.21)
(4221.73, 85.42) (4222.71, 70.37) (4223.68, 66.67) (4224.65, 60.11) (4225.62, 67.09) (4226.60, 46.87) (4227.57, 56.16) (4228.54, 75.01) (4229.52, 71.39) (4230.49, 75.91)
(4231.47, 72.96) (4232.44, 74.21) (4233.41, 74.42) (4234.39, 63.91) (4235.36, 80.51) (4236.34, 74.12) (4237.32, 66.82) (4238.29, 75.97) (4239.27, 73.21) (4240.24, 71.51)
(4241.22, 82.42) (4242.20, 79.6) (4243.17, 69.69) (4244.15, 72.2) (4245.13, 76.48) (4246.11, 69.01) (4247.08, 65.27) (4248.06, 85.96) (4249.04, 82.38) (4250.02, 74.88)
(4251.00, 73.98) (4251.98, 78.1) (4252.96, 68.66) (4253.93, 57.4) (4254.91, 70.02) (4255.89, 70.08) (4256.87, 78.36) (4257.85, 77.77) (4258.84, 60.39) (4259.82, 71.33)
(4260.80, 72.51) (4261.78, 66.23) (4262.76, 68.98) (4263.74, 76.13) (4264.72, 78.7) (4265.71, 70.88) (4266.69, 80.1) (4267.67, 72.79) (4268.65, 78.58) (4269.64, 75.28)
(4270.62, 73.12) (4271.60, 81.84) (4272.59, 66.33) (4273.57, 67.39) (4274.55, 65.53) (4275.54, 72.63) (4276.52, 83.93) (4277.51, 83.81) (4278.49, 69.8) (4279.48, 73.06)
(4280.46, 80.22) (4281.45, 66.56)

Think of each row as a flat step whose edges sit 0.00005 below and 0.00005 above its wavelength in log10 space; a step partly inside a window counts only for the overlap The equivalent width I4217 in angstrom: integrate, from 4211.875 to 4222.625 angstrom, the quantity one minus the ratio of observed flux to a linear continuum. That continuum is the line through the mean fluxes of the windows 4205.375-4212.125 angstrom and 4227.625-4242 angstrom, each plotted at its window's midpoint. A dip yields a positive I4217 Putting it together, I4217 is -0.2 angstrom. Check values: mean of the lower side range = 76.4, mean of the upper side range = 73.3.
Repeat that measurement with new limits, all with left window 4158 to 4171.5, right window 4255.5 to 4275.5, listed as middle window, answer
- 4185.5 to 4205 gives 1.01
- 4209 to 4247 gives 0.94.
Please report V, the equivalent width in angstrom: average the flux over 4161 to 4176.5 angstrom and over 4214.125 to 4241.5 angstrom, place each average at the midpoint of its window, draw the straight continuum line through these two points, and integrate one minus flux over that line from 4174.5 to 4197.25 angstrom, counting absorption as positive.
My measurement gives 0.2 angstrom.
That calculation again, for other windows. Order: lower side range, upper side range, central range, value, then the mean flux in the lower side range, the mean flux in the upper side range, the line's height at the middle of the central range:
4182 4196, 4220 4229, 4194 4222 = -1.03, 75.3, 68.3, 71.6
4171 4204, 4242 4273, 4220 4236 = 0.63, 73.7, 73.2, 73.4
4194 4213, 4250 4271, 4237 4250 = -0.40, 72.8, 72.4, 72.5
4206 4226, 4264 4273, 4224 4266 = 2.04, 75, 75.4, 75.2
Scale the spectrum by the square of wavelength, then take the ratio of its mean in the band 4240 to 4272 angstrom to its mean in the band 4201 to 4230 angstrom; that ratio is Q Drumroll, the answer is 1.0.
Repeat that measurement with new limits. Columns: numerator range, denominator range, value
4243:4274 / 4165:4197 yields 1.00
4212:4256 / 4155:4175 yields 0.98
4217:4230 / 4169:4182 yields 0.95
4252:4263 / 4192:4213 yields 0.98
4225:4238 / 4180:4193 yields 0.95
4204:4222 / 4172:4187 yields 1.06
